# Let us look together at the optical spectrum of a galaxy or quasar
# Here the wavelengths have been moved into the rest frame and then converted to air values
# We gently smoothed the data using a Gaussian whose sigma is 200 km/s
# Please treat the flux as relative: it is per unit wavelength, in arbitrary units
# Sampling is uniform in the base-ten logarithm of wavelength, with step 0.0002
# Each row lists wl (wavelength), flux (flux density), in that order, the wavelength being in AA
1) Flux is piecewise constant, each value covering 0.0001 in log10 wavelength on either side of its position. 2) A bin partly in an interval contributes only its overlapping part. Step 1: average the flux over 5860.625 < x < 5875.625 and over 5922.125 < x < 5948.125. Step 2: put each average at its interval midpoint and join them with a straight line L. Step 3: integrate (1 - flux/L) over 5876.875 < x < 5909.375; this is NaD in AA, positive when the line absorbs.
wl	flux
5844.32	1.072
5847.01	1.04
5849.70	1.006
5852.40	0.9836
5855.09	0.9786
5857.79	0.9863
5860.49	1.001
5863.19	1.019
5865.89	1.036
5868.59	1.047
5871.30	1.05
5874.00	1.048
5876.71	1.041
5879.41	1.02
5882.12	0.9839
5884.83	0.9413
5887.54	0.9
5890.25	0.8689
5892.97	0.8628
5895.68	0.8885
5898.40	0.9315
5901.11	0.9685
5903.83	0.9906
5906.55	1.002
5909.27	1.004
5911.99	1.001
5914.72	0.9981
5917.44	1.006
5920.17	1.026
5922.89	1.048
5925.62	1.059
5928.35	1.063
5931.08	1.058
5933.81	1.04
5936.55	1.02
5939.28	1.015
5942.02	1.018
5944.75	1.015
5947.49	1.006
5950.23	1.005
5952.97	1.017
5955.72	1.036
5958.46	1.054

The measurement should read 2.8 AA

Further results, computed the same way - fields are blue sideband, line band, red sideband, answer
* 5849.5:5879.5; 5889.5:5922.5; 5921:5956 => 1.9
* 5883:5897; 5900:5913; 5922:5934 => -0.4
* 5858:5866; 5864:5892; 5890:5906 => -0.5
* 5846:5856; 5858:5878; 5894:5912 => -0.8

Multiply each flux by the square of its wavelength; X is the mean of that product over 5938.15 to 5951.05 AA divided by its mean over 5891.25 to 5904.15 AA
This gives 1.12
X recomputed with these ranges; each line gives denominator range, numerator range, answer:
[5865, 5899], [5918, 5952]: 1.08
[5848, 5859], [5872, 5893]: 0.99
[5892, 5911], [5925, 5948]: 1.10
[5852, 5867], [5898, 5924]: 1.02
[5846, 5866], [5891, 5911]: 0.96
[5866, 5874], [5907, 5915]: 0.97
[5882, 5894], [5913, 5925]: 1.14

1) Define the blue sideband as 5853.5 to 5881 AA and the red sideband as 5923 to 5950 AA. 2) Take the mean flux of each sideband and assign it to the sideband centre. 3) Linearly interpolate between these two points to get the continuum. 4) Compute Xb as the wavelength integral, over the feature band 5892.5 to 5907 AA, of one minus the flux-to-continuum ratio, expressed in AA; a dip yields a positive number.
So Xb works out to 1.2 AA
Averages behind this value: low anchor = 1.02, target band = 0.942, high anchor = 1.03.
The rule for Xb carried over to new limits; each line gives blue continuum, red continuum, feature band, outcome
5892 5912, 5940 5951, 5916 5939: -1.2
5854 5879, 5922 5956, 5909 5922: 0.2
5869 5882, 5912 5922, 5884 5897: 1.7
